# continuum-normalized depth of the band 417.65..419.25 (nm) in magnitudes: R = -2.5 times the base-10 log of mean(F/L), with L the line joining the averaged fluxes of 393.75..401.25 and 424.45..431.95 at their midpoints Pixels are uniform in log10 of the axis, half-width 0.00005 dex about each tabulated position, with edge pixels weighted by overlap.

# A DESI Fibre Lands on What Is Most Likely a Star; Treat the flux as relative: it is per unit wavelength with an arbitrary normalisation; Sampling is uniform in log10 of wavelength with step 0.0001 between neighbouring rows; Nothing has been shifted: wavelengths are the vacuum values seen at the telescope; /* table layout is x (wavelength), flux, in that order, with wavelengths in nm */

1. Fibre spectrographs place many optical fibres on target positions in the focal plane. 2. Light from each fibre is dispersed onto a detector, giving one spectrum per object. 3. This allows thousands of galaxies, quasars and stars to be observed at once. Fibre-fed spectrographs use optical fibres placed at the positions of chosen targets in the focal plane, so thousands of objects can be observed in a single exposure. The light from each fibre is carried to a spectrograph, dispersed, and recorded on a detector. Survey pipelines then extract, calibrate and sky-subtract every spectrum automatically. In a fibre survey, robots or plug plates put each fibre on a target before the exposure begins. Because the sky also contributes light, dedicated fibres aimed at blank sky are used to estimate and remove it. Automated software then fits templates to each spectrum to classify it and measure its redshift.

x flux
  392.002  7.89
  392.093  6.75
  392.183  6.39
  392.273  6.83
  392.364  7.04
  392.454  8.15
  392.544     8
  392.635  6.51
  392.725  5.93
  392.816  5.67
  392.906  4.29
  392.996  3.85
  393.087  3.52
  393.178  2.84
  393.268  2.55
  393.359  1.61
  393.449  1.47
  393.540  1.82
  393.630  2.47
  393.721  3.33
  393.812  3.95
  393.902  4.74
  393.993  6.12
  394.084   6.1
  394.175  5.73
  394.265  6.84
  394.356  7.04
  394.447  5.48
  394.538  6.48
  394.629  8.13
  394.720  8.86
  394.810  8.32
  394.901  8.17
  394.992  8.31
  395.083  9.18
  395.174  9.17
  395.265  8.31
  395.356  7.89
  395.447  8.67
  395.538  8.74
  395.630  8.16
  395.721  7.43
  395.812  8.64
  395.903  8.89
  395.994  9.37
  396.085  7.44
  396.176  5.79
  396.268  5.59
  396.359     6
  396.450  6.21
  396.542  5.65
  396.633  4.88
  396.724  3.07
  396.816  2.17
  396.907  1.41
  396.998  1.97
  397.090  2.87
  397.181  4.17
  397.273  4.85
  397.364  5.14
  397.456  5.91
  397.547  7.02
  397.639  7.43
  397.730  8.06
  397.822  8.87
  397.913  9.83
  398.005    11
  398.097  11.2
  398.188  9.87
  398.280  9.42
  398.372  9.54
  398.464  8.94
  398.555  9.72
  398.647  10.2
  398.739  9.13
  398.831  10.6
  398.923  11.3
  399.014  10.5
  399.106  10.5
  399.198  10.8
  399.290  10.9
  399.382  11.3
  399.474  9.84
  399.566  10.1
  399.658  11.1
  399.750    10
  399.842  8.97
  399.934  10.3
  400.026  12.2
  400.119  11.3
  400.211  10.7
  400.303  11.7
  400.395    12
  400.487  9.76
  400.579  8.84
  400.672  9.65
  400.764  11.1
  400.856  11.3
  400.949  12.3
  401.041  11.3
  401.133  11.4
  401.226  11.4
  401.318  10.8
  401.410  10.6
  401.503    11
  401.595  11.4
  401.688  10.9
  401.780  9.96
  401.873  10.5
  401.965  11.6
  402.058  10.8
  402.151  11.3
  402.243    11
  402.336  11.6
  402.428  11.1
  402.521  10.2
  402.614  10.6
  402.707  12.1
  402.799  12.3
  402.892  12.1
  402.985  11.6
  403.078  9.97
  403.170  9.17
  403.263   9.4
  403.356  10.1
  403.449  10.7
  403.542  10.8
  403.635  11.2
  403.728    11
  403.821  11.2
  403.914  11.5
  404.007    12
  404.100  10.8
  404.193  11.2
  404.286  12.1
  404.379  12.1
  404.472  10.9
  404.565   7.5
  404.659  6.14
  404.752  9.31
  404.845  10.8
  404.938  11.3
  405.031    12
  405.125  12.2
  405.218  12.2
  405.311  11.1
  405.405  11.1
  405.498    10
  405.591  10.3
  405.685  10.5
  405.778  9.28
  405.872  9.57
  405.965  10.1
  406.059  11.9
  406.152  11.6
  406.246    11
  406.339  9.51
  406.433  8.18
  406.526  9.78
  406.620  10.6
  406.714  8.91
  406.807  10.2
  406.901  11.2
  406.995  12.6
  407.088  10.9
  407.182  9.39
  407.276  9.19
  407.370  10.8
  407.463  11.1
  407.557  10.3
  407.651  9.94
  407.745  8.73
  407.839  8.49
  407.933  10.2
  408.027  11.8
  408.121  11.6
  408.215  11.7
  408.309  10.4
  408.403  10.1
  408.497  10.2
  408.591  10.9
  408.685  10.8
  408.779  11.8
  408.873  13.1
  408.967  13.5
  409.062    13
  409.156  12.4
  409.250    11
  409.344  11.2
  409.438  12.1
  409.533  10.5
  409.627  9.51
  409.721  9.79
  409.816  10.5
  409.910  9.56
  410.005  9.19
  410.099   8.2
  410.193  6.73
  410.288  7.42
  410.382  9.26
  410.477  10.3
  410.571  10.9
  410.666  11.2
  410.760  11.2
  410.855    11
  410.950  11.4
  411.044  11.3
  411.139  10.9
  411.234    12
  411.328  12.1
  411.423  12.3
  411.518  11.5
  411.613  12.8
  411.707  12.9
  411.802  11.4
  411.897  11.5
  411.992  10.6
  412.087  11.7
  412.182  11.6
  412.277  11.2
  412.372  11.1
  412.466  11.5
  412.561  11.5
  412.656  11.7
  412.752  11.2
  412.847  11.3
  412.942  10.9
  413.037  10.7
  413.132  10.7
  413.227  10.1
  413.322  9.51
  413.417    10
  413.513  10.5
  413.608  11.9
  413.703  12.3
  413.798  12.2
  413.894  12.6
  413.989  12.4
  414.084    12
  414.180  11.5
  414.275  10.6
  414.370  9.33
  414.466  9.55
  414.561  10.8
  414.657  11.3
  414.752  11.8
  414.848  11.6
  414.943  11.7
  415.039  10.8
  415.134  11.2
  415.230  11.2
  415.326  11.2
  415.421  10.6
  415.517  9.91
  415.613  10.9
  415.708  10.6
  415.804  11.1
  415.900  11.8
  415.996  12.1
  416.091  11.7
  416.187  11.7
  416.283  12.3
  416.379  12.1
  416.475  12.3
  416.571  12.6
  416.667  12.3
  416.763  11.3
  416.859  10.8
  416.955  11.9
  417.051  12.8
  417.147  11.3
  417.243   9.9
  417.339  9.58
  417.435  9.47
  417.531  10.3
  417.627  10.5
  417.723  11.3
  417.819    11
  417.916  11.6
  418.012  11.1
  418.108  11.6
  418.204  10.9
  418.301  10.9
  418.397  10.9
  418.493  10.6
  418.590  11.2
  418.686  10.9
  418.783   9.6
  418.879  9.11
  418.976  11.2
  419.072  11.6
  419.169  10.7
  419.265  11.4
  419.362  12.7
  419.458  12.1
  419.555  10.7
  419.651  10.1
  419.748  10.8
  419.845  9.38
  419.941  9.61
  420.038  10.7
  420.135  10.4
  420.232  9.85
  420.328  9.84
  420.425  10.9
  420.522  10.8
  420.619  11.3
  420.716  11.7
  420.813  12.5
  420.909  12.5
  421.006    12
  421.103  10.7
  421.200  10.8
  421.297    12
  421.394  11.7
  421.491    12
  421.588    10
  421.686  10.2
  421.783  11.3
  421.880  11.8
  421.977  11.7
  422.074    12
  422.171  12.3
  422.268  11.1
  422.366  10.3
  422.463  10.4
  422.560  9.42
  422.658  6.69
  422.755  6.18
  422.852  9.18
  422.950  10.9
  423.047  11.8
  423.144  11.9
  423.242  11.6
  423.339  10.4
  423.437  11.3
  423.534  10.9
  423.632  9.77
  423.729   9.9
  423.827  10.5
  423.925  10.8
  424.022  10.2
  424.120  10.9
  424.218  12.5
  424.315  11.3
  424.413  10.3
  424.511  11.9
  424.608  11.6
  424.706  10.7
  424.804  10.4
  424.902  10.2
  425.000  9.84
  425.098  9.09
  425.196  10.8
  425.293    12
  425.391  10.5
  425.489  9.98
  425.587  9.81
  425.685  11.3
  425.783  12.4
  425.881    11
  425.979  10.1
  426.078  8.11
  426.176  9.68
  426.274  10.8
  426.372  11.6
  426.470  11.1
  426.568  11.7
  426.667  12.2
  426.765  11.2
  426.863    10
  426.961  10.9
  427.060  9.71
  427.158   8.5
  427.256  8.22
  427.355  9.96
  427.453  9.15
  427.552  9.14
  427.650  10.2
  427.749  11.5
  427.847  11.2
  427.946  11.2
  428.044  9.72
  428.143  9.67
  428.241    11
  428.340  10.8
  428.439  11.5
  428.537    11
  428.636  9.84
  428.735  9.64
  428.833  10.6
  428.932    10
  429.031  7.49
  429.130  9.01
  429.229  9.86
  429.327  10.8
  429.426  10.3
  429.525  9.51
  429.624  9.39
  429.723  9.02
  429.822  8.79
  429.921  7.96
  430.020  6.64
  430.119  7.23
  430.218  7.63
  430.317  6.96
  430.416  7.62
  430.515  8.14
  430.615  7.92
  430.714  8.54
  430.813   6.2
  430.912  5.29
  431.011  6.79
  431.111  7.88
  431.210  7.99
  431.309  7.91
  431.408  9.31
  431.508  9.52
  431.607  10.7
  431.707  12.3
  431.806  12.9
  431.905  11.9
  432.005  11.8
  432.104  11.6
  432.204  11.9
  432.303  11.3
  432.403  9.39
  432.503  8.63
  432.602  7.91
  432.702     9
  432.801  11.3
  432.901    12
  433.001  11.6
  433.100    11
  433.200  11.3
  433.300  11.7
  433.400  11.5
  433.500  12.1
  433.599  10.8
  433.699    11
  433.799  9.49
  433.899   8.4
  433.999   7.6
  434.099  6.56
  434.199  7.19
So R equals -0.17 mag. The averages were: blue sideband 8.32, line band 10.9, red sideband 9.77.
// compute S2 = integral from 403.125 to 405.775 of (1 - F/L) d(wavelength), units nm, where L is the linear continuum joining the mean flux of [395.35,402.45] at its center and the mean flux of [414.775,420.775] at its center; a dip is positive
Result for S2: -0.28 nm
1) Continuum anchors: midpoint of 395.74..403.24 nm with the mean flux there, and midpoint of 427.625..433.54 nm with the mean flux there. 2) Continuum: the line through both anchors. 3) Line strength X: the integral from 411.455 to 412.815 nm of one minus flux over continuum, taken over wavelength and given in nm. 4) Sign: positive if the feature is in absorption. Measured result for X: -0.31 nm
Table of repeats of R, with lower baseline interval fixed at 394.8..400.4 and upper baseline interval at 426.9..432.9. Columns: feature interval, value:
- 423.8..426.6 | -0.15 mag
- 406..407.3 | -0.20 mag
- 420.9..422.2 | -0.24 mag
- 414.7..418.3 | -0.24 mag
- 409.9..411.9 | -0.21 mag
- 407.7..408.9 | -0.23 mag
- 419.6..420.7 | -0.14 mag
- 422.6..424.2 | -0.11 mag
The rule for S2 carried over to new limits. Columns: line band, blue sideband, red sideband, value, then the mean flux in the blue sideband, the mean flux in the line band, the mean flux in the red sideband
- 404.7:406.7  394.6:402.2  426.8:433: -0.33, 8.92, 10.5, 9.53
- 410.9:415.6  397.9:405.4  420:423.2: -0.22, 10.7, 11.3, 10.8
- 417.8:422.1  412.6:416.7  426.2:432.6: -0.14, 11.3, 11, 9.64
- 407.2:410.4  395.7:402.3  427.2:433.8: -0.41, 9.03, 10.4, 9.72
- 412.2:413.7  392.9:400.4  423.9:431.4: -0.41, 7.4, 11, 9.76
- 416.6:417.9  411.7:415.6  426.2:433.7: -0.02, 11.2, 11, 9.85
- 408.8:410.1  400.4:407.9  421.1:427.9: -0.06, 10.6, 11.1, 10.6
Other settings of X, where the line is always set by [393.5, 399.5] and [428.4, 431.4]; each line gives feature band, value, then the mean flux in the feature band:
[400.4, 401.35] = -0.419 nm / 10.8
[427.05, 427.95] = -0.140 nm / 9.82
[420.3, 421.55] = -0.485 nm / 11.5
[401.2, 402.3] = -0.493 nm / 10.9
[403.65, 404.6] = -0.428 nm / 11.1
